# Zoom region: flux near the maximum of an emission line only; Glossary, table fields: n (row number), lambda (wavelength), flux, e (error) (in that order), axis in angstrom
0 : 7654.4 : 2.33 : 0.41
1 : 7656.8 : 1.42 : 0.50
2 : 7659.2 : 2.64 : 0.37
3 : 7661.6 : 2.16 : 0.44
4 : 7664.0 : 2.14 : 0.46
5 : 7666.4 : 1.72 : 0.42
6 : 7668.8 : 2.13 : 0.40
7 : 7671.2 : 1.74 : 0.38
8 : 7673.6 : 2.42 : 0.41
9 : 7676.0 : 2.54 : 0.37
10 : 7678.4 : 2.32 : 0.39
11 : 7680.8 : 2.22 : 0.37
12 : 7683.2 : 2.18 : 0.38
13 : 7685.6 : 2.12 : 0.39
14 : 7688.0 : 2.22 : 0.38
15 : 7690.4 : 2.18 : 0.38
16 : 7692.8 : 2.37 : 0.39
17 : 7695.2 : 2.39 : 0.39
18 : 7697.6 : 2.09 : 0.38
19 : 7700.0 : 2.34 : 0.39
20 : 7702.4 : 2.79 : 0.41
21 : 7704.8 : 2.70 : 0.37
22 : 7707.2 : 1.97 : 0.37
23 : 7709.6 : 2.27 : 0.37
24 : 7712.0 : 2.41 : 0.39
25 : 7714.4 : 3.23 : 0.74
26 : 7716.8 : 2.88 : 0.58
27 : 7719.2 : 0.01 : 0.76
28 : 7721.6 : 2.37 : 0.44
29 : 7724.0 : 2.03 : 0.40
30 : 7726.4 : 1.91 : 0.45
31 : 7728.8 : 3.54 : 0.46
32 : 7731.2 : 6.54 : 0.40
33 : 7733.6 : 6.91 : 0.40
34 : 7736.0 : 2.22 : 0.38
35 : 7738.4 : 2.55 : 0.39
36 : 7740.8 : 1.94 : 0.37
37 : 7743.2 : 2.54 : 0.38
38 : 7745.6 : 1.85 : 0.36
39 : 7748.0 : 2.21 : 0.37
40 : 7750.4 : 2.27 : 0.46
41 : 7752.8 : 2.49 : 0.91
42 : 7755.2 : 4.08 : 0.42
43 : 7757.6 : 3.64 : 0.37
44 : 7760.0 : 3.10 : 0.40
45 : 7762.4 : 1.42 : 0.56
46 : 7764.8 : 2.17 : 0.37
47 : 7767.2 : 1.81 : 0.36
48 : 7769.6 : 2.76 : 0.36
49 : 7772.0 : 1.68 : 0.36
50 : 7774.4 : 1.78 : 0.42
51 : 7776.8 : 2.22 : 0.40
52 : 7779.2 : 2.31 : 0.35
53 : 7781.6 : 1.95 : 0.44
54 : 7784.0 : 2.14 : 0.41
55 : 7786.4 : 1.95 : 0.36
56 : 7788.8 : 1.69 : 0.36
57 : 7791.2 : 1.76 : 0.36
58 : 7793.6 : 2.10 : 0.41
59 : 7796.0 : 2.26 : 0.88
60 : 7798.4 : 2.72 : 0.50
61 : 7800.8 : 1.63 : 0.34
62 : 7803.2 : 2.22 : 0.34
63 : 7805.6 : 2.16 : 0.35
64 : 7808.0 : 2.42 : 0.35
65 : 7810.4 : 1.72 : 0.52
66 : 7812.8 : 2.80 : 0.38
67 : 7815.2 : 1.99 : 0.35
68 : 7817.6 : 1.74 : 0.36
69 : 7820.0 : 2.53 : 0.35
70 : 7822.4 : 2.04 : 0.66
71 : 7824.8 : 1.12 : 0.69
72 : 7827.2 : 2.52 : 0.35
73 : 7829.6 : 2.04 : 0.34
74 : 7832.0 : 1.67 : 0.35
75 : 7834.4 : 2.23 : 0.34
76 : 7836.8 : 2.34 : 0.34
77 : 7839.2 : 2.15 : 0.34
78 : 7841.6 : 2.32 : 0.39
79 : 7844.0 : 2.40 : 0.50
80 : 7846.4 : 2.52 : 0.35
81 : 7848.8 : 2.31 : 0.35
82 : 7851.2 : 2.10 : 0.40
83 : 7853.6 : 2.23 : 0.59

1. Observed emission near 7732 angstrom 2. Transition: Halpha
